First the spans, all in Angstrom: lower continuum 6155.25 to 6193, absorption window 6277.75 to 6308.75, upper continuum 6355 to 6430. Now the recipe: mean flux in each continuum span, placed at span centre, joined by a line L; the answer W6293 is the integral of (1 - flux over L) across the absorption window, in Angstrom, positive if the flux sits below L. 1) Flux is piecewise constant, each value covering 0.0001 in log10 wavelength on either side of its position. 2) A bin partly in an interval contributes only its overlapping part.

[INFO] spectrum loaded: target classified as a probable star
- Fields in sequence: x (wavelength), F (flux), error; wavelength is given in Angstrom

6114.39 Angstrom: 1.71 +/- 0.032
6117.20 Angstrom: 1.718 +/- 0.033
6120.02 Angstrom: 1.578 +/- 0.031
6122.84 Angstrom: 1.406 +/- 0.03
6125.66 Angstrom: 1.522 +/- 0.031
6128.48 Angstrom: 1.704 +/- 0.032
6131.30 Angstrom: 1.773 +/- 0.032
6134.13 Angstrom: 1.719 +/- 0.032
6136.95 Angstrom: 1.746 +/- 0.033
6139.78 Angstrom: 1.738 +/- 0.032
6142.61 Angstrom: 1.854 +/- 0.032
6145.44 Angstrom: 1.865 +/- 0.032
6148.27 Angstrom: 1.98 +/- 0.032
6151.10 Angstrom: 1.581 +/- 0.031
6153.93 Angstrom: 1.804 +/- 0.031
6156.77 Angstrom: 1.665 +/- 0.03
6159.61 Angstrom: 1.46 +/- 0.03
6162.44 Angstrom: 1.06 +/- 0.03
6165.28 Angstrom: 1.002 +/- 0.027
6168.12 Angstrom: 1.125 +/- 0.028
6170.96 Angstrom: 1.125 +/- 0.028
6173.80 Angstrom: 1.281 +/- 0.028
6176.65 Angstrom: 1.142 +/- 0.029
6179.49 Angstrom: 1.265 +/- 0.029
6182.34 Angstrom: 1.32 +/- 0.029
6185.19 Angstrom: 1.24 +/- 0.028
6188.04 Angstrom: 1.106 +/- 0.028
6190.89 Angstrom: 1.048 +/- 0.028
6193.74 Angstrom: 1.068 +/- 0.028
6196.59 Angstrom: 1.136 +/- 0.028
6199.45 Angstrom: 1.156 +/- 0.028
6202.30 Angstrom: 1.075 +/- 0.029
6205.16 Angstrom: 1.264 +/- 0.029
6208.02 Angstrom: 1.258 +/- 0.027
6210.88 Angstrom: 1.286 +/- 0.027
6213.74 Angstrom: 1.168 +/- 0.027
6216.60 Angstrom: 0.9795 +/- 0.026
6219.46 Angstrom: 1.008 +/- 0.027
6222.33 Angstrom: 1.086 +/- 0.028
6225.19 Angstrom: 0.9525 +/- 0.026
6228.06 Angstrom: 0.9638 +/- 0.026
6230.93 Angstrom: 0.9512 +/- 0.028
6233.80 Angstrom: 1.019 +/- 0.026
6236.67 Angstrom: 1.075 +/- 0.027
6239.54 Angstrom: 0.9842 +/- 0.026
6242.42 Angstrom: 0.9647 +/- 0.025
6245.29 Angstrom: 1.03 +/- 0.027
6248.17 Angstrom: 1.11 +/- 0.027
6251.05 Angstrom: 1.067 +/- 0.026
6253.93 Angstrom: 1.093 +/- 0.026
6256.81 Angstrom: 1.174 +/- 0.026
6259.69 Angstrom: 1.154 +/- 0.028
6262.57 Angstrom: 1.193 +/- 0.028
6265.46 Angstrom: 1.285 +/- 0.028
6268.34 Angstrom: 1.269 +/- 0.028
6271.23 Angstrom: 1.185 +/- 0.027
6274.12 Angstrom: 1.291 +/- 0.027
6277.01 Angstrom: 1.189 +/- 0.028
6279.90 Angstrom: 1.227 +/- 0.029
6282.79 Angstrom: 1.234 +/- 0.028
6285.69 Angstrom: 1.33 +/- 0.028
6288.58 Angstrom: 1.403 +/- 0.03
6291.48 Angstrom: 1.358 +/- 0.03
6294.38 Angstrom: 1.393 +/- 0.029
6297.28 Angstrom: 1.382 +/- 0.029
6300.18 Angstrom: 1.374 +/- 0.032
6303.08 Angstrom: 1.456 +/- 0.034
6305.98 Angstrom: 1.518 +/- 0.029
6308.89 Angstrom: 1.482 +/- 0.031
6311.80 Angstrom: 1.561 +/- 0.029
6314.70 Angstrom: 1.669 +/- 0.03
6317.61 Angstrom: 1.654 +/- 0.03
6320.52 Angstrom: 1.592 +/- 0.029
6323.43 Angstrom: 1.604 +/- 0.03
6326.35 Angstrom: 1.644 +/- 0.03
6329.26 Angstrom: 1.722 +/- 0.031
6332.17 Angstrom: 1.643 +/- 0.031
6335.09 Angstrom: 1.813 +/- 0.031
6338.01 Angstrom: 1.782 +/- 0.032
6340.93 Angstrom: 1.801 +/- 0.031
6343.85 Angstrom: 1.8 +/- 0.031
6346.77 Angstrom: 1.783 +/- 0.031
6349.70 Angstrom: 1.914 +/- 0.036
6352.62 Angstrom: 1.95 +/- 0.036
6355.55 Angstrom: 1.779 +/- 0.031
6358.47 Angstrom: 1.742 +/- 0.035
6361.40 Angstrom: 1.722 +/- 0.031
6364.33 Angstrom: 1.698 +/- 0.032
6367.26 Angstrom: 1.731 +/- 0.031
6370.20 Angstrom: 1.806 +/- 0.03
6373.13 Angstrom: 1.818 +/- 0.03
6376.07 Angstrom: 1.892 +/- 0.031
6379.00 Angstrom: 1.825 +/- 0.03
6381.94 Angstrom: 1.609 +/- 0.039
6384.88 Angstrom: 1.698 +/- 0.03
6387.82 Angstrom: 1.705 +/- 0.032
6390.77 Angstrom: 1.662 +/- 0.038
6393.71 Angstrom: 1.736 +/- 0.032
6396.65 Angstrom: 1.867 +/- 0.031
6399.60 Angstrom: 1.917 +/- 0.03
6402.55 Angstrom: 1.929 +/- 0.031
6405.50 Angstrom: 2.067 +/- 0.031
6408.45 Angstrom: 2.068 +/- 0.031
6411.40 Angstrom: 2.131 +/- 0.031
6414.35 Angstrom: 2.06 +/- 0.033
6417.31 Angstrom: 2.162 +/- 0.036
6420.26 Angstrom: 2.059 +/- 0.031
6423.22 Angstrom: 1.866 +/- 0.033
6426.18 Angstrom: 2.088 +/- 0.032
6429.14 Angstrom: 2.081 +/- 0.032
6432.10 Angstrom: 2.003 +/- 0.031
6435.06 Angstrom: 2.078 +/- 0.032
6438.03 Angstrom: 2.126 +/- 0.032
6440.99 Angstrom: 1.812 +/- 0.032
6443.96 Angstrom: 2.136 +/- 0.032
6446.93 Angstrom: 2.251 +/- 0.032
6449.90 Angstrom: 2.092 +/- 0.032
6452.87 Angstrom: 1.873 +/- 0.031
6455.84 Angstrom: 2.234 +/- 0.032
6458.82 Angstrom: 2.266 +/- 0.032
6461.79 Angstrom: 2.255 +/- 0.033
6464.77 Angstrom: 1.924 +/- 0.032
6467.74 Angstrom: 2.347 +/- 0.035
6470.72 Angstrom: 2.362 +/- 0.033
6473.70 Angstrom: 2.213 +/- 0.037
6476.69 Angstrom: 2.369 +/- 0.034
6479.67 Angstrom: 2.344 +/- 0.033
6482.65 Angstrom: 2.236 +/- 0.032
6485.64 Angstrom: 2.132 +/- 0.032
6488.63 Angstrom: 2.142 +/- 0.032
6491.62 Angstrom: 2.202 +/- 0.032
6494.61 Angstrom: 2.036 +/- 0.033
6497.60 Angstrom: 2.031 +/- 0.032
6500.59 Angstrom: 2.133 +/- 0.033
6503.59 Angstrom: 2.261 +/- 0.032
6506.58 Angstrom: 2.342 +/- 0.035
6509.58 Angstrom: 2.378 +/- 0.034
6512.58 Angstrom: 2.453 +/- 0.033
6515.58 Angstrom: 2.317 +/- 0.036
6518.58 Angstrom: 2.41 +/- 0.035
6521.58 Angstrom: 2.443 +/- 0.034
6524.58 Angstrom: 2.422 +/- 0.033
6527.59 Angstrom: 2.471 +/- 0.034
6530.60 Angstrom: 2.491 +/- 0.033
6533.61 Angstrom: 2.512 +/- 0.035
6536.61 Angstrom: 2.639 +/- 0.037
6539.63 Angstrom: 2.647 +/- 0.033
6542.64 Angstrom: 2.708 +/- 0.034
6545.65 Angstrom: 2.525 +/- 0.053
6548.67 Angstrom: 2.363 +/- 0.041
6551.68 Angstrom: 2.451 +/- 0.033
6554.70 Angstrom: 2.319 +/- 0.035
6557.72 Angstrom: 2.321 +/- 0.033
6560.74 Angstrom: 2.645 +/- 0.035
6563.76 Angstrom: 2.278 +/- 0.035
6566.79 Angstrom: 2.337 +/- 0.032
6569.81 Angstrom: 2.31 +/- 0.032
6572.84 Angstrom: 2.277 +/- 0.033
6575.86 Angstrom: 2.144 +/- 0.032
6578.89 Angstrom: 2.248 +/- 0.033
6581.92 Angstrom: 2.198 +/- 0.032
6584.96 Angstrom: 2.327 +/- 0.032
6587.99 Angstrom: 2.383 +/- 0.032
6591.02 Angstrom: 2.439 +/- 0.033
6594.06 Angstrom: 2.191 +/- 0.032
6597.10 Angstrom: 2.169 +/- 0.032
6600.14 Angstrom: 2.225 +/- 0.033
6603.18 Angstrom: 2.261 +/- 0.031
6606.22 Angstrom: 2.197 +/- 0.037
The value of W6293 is 4.1 Angstrom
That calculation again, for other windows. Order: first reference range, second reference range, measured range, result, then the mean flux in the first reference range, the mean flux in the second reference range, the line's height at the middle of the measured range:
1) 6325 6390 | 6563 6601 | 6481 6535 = -4.98 Angstrom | 1.77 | 2.27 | 2.1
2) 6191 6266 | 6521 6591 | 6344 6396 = -3.51 Angstrom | 1.09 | 2.41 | 1.66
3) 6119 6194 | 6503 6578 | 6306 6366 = 6.10 Angstrom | 1.46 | 2.42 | 1.91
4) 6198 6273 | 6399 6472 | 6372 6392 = 0.89 Angstrom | 1.11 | 2.09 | 1.83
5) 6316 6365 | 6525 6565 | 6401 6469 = 0.18 Angstrom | 1.74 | 2.49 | 2.09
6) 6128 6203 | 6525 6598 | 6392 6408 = 0.66 Angstrom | 1.41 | 2.39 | 1.99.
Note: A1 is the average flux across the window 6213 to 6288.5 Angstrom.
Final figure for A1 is 1.12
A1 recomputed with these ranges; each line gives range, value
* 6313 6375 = 1.75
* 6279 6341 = 1.53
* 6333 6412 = 1.82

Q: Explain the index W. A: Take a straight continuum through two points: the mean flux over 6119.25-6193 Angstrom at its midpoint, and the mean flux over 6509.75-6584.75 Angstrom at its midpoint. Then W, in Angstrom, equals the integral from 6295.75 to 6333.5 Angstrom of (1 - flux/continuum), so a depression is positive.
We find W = 5.84 Angstrom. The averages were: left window 1.46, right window 2.41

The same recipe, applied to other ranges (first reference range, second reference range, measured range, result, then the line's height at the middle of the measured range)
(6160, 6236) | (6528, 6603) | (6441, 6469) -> -1.8 Angstrom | 2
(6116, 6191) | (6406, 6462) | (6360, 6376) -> 1.4 Angstrom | 1.94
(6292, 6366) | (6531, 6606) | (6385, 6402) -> 0.6 Angstrom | 1.85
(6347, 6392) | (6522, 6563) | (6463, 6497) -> 0.4 Angstrom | 2.23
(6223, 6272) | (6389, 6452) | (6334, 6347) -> -1.8 Angstrom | 1.58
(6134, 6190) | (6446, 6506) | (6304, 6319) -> 1.9 Angstrom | 1.8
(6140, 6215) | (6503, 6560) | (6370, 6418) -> 3.3 Angstrom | 2.01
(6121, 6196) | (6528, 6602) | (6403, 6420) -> -0.5 Angstrom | 2.03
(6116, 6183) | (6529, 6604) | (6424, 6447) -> 0.6 Angstrom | 2.11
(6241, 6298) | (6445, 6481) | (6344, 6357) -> -1.8 Angstrom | 1.63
